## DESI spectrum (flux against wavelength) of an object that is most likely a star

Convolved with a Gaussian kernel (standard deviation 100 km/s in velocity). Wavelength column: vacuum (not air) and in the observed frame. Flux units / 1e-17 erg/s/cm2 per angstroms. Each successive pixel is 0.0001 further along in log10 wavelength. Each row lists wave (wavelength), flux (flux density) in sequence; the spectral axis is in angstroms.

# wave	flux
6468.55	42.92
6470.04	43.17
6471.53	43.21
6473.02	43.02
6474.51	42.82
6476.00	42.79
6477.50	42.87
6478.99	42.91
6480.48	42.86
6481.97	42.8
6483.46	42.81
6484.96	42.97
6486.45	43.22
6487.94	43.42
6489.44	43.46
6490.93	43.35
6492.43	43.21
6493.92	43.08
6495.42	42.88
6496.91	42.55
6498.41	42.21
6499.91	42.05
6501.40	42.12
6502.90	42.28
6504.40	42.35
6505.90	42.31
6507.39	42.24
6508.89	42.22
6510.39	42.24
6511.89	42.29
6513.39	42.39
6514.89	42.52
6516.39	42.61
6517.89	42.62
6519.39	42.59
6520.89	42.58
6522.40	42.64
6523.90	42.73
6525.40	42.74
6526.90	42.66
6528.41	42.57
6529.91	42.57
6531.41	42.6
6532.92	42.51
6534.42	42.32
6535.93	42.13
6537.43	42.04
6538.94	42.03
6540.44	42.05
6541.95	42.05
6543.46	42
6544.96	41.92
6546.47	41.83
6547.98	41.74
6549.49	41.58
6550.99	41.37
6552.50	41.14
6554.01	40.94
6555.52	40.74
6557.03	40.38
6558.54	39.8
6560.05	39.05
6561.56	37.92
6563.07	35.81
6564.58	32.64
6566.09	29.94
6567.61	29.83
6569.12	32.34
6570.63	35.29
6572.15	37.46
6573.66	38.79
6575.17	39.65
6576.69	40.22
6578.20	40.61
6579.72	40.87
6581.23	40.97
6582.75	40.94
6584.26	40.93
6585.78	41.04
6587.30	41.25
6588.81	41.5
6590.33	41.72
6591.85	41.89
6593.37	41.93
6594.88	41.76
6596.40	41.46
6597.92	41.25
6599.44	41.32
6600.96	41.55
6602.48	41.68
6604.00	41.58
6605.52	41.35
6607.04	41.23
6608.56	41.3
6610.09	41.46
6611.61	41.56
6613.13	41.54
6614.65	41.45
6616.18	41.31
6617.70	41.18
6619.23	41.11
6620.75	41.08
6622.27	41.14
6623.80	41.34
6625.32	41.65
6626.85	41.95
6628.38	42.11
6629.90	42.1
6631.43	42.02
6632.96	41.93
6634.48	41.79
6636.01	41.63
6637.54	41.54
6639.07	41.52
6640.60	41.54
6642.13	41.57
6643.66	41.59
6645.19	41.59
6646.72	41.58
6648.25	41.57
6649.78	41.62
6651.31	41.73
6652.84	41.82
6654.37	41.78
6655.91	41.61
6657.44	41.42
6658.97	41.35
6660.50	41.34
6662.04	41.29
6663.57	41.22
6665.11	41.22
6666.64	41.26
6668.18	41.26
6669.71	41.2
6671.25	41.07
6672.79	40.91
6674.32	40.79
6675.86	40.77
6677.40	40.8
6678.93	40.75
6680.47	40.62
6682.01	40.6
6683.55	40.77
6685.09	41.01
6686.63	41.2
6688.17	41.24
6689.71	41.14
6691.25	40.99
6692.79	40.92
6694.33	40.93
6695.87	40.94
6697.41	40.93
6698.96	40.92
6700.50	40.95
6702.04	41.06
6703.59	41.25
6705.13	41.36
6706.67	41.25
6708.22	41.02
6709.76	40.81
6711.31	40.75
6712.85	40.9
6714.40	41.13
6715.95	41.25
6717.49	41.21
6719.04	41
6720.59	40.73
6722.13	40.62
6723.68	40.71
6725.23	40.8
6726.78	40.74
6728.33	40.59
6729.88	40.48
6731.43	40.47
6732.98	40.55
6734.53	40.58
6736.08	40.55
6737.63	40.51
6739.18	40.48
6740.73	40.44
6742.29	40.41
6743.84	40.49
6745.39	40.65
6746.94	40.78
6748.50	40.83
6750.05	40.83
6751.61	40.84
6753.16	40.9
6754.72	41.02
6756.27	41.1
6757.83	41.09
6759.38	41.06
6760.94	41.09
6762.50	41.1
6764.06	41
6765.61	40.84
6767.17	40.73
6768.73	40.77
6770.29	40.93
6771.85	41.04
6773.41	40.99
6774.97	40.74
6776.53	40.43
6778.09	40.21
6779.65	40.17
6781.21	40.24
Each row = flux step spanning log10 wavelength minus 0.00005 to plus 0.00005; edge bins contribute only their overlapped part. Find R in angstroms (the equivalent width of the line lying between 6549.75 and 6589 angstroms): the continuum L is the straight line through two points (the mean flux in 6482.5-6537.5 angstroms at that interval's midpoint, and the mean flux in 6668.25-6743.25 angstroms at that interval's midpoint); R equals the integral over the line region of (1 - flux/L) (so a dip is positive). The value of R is 3.32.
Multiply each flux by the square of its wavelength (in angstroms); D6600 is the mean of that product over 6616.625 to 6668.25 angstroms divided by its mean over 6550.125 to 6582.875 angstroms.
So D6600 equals 1.1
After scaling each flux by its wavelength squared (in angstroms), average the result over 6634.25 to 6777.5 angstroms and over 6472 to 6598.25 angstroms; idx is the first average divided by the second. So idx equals 1.05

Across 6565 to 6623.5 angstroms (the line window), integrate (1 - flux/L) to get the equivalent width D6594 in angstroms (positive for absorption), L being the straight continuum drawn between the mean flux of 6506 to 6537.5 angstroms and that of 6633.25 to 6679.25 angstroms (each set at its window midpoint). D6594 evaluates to 2.54 angstroms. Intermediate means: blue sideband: 42.5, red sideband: 41.4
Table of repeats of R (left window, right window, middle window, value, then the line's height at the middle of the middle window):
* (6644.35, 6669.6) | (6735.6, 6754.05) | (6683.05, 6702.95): 0.1 angstroms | 41.1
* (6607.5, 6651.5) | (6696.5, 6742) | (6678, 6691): 0.1 angstroms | 41.1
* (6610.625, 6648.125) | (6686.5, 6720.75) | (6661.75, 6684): 0.2 angstroms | 41.3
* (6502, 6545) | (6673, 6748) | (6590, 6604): 0.1 angstroms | 41.8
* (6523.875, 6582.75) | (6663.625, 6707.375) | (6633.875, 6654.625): -0.5 angstroms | 40.7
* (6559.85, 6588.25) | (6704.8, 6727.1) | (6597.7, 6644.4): -3.3 angstroms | 38.8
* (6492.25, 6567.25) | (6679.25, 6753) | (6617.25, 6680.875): -0.6 angstroms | 41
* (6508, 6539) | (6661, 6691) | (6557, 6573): 2.6 angstroms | 42.1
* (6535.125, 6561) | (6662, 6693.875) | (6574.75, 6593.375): 0.1 angstroms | 41.2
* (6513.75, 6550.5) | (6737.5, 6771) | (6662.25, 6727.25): 0.4 angstroms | 41.2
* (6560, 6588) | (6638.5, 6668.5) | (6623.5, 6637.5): -0.5 angstroms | 40.4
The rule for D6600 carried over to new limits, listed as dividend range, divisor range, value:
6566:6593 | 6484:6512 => 0.93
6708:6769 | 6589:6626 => 1.02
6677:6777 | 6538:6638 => 1.05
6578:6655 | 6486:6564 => 1.02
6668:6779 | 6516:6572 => 1.07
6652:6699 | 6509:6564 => 1.03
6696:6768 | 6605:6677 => 1.01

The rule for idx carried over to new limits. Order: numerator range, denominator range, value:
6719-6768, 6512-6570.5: 1.07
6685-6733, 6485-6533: 1.02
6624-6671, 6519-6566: 1.05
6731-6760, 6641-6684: 1.01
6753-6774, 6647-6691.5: 1.02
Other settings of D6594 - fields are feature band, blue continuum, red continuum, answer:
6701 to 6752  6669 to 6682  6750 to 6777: 0.12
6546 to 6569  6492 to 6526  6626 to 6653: 2.24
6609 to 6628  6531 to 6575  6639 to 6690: -0.45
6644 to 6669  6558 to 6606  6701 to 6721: -0.75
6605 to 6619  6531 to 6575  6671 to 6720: -0.48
